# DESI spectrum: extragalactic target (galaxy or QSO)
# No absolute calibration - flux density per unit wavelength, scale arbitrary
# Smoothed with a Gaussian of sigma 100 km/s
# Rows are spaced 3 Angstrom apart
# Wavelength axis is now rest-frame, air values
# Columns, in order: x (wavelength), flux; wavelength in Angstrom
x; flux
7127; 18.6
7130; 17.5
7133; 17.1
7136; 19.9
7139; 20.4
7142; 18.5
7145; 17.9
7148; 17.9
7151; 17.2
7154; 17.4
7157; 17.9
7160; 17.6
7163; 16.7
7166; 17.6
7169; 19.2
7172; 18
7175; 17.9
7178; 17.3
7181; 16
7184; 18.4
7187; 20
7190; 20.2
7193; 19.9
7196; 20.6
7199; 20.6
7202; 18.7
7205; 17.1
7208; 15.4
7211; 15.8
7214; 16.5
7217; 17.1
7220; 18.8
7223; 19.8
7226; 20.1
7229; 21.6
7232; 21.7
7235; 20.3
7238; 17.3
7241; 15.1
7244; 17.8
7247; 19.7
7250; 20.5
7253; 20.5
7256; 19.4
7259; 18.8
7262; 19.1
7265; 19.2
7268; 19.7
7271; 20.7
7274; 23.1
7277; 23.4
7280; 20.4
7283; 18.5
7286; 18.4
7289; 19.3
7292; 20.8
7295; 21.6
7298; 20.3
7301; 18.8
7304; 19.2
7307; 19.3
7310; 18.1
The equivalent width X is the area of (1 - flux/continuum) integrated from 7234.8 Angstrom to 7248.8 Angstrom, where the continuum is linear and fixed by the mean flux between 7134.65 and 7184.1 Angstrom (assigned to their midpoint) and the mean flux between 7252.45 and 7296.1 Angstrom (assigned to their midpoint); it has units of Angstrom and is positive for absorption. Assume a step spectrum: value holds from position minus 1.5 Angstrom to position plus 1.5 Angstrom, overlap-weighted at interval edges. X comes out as 1.2 Angstrom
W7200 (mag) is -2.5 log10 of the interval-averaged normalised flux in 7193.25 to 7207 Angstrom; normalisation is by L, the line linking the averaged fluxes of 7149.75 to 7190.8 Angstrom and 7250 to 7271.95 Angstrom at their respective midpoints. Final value -0.039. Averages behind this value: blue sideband 17.9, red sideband 19.7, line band 19.2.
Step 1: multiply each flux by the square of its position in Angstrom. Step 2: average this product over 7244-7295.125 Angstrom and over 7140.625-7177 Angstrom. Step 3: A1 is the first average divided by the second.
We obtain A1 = 1.2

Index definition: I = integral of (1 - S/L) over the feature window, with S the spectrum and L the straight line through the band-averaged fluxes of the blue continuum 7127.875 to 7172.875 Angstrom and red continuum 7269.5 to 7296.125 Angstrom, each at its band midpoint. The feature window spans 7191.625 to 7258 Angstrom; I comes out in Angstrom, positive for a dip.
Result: 2.4 Angstrom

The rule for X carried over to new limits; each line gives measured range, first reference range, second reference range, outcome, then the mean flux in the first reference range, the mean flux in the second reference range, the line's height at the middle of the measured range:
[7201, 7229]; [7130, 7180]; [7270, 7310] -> 1.61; 18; 20.2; 19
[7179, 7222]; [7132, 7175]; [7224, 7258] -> 1.34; 18.1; 19.4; 18.8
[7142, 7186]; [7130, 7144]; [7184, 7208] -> 3.00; 18.8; 19.2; 19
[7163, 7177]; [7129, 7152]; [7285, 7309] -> 0.46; 18.3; 19.7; 18.6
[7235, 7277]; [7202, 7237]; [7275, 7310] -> -0.46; 18.6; 20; 19.3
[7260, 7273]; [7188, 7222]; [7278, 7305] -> -0.28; 18.3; 19.8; 19.3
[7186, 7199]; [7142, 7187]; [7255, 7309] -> -1.38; 17.8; 20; 18.3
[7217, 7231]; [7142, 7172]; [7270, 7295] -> -0.37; 17.8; 20.6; 19.3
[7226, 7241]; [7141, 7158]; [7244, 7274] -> -0.29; 17.8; 19.8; 19.3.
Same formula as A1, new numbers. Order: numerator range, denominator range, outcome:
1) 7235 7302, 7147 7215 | 1.12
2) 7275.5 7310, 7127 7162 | 1.15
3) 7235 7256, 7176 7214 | 1.04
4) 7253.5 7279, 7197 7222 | 1.18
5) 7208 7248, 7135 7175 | 1.04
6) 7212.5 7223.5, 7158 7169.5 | 1.03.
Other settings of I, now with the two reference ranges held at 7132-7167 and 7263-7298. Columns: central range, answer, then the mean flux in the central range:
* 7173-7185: 0.8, 17.4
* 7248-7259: 0.0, 19.9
